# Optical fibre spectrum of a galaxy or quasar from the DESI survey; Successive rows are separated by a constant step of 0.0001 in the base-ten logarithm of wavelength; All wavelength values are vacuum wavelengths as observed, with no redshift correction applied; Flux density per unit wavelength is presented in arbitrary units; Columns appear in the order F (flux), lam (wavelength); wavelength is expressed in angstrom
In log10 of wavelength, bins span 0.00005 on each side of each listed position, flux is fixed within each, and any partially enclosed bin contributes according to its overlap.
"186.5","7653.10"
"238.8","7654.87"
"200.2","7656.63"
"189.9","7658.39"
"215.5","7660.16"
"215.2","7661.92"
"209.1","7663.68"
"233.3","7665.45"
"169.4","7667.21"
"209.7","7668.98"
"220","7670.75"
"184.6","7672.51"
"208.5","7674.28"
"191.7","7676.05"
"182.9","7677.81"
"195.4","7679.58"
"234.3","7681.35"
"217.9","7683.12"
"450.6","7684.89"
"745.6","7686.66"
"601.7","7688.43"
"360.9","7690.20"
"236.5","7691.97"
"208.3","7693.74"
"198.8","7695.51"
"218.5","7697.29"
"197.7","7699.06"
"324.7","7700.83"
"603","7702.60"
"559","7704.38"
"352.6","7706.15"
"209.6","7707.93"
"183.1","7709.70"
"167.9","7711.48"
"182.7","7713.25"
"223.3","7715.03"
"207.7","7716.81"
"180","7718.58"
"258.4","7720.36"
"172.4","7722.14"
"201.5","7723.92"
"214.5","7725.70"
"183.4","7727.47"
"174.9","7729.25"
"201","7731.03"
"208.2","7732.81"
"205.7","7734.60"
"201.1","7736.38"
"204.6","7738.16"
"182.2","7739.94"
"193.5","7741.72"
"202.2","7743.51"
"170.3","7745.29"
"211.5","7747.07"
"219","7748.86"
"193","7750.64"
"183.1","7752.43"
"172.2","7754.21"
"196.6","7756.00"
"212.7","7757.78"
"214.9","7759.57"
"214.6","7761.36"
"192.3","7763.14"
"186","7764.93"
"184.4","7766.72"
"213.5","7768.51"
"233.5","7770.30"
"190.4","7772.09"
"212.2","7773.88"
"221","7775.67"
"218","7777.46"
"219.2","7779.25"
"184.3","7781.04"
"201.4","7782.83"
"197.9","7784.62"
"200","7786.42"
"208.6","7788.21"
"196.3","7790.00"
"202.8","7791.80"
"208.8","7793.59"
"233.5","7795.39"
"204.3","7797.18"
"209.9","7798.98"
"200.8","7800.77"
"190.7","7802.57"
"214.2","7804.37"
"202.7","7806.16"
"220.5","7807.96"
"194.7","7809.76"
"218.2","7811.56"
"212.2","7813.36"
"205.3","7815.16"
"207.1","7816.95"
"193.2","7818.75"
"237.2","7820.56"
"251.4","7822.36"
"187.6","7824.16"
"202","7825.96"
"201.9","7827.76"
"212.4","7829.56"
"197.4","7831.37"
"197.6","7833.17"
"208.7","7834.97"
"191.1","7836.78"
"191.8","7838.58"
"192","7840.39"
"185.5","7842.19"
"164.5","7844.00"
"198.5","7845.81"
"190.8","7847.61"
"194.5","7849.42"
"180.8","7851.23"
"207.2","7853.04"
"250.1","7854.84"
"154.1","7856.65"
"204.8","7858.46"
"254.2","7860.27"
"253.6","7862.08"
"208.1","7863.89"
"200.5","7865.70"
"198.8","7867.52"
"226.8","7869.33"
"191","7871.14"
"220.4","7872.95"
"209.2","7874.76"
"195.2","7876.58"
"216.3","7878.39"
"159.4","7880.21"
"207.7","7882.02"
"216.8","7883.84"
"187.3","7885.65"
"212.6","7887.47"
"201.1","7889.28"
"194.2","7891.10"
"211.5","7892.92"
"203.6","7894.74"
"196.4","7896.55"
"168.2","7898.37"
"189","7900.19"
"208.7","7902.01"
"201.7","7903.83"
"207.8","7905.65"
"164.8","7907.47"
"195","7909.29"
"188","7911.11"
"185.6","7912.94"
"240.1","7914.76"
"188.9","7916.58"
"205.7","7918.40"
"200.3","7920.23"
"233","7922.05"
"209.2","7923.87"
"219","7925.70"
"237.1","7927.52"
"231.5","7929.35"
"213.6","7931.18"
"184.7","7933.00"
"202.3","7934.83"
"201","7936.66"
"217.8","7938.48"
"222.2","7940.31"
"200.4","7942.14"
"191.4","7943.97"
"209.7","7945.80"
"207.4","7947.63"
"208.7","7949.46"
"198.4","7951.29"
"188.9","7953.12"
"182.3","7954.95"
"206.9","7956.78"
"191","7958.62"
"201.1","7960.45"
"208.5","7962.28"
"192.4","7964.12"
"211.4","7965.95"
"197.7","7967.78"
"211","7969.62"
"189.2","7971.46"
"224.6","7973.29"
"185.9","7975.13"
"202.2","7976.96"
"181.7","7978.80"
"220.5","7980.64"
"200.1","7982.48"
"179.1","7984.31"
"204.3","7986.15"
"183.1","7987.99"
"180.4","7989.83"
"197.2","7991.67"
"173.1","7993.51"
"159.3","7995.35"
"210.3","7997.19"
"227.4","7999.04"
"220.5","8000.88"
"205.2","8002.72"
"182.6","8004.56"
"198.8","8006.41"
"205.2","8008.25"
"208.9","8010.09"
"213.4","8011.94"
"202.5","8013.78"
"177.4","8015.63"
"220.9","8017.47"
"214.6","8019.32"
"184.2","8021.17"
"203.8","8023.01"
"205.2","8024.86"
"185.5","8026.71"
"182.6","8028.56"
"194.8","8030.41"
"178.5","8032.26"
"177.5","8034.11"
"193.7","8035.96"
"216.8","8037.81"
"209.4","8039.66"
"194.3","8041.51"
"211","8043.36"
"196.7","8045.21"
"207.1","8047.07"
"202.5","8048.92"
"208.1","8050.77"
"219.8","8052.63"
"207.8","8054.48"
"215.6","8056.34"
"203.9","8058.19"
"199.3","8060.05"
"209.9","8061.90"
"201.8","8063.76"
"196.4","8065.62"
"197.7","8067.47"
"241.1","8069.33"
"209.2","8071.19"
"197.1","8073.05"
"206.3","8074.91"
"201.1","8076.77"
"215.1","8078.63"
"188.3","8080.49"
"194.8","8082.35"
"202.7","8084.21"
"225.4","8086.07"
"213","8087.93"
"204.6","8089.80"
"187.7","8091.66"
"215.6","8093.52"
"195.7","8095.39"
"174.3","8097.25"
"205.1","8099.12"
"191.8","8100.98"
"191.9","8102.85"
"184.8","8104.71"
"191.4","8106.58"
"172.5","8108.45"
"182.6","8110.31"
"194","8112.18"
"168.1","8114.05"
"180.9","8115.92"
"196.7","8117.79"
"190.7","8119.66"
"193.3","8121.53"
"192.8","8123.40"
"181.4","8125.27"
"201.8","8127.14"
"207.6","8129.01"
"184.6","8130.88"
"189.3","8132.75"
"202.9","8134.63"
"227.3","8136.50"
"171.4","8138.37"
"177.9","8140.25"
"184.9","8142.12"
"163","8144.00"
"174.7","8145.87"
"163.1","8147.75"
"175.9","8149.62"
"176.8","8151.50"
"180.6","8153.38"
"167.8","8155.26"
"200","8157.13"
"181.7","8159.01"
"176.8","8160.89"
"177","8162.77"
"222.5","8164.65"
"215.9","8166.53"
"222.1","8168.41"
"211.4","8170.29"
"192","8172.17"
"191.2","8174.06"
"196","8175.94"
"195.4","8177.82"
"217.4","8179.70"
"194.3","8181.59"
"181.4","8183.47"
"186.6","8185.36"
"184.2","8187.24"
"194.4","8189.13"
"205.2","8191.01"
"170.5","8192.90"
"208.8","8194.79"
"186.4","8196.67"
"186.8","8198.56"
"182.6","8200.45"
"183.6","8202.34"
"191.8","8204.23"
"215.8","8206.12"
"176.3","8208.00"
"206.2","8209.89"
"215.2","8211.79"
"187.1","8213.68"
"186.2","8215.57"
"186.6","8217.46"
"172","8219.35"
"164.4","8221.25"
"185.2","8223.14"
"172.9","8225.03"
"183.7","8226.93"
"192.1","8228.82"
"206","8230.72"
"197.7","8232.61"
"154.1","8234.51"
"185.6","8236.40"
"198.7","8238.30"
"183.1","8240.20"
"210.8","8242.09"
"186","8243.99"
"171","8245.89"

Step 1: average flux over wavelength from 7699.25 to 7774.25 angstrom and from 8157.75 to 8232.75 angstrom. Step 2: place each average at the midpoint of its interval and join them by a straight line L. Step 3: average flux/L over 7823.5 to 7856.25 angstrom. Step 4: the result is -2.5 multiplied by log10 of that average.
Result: 0.103 mag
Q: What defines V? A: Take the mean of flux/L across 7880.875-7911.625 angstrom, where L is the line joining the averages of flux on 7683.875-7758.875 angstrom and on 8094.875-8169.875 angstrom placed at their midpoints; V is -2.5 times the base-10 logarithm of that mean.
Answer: 0.155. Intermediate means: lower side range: 256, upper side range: 188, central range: 197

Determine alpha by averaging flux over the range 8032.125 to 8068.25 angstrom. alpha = 203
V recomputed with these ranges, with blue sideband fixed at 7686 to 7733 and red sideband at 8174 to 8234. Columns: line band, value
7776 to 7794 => 0.29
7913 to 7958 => 0.15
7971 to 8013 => 0.16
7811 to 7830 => 0.22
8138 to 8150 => 0.16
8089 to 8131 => 0.09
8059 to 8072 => 0.04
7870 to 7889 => 0.23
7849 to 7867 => 0.20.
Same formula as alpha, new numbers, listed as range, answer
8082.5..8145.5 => 192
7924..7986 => 204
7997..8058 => 202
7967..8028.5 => 198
